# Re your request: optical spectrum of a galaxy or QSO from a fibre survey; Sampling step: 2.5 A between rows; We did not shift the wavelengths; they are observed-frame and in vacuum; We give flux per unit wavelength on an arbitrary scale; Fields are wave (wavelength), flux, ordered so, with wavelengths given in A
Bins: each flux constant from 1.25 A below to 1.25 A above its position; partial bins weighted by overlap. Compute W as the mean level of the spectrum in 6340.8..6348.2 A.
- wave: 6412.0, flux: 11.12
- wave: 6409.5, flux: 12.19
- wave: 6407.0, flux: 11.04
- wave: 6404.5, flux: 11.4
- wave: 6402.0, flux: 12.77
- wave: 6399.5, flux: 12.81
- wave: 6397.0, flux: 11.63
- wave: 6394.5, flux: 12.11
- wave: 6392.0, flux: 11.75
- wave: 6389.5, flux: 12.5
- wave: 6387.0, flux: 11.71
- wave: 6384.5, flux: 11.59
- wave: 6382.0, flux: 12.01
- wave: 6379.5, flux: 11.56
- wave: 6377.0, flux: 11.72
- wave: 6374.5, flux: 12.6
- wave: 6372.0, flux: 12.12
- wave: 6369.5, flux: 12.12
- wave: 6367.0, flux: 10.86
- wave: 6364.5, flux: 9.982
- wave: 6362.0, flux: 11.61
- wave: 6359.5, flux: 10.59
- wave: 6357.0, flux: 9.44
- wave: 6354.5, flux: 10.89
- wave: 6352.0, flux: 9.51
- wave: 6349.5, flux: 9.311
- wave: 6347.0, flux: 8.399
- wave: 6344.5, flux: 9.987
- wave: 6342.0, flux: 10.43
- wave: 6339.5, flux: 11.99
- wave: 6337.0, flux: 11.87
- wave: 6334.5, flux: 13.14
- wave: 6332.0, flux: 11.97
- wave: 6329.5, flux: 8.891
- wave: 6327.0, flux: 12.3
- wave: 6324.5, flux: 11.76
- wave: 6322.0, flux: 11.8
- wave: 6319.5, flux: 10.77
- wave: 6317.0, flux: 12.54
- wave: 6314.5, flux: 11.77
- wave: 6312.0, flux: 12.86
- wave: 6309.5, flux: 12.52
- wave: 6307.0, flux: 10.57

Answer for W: 9.61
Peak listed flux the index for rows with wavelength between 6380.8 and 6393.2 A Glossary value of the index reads 12.5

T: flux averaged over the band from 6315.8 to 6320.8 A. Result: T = 11.6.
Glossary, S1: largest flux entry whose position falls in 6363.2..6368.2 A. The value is 10.86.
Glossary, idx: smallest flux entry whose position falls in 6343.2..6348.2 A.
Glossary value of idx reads 8.399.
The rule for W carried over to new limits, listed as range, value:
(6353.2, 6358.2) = 10.2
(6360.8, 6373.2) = 11.3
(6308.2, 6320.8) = 12.1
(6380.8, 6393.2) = 11.9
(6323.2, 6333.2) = 11.2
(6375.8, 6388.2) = 11.7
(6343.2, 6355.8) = 9.62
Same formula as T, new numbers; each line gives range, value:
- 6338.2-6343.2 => 11.2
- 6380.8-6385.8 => 11.8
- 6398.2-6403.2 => 12.8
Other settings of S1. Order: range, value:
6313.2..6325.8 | 12.54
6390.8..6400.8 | 12.81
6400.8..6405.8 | 12.77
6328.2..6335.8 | 13.14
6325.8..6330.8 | 12.3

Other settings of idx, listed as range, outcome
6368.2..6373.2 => 12.12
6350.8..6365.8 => 9.44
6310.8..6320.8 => 10.77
